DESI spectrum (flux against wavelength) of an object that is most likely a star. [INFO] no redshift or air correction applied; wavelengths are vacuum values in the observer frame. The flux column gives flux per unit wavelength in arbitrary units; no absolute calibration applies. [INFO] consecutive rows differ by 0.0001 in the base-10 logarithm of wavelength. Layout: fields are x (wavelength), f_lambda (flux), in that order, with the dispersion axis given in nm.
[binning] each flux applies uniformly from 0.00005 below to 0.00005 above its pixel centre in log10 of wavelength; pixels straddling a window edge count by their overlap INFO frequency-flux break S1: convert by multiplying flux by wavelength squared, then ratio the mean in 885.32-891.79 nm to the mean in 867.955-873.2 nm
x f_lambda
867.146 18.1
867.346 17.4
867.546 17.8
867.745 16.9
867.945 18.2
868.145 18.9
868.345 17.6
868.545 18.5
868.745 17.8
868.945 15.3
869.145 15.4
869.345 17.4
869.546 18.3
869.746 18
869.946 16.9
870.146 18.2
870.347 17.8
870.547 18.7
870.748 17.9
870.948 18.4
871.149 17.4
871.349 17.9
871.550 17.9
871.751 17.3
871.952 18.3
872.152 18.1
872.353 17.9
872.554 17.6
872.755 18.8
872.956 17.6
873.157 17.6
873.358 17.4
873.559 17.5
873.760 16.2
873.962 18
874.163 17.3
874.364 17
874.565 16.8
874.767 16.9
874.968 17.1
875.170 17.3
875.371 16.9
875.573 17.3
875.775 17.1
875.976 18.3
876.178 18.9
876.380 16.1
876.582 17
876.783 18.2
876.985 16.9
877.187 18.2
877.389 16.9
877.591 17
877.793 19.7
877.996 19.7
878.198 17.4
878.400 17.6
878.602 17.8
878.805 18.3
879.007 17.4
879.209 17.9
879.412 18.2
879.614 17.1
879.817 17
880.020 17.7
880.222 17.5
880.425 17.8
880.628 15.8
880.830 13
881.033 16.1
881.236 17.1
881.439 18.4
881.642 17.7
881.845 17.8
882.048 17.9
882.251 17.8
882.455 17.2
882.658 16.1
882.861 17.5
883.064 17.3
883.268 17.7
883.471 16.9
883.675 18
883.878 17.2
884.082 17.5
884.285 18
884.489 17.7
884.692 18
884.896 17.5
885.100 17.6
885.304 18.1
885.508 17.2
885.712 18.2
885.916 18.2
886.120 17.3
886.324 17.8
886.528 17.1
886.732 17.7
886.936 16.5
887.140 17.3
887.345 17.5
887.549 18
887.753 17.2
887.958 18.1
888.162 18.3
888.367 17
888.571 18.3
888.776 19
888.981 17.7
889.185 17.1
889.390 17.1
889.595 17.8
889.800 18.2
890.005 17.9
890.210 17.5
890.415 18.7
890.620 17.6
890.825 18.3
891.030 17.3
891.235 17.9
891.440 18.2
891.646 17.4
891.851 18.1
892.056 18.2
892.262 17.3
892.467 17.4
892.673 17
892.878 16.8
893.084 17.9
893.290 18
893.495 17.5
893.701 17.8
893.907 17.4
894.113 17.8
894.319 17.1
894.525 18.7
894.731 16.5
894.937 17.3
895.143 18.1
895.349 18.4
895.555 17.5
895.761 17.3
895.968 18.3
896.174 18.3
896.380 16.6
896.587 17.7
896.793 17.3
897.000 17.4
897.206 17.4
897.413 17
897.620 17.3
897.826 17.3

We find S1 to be 1.04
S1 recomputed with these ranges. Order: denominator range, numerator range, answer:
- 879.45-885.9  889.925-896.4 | 1.05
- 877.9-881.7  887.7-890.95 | 1.05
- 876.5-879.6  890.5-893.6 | 1.02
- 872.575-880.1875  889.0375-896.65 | 1.04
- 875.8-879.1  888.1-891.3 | 1.03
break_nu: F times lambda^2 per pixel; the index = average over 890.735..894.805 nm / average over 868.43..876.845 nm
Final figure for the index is 1.1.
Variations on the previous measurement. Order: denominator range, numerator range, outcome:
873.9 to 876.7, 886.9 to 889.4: 1.05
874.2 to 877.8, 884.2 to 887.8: 1.04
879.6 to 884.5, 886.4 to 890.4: 1.04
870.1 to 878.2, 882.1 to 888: 1.02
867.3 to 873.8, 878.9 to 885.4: 1.01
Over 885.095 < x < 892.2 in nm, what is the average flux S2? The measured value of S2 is 17.8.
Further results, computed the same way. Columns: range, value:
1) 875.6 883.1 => 17.4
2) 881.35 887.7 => 17.6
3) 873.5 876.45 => 17.3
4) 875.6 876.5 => 17.6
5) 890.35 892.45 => 17.9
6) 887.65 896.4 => 17.7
